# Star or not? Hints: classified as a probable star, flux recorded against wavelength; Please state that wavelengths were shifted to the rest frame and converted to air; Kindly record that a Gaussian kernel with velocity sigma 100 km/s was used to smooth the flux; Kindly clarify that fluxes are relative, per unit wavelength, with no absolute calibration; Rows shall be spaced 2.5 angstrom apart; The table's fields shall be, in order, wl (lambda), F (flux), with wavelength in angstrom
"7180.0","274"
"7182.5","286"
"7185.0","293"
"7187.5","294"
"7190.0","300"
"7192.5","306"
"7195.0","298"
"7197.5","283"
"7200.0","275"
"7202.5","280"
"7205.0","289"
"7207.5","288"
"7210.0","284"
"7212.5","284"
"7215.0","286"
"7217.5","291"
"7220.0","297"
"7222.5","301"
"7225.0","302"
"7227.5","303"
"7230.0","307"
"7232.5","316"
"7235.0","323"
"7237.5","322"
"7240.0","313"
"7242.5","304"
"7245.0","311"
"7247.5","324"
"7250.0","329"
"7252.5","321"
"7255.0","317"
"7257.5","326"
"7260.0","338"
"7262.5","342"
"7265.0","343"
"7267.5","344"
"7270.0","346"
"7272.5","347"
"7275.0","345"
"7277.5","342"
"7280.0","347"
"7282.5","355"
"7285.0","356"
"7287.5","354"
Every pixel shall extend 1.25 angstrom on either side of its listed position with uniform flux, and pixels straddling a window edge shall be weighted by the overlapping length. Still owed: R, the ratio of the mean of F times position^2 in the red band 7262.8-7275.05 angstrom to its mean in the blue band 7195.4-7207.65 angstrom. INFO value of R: 1.2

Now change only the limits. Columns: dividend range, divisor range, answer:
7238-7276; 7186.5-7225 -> 1.15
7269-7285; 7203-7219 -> 1.23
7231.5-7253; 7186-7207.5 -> 1.11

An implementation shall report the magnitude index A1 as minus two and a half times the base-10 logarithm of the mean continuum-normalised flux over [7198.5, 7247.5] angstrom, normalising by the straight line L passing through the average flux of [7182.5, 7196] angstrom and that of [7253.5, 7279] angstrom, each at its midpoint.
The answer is 0.06 mag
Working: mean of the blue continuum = 297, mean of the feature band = 299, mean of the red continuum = 339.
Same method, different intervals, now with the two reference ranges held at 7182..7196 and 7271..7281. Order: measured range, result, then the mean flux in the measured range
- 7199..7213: 0.08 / 283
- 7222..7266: 0.03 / 319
